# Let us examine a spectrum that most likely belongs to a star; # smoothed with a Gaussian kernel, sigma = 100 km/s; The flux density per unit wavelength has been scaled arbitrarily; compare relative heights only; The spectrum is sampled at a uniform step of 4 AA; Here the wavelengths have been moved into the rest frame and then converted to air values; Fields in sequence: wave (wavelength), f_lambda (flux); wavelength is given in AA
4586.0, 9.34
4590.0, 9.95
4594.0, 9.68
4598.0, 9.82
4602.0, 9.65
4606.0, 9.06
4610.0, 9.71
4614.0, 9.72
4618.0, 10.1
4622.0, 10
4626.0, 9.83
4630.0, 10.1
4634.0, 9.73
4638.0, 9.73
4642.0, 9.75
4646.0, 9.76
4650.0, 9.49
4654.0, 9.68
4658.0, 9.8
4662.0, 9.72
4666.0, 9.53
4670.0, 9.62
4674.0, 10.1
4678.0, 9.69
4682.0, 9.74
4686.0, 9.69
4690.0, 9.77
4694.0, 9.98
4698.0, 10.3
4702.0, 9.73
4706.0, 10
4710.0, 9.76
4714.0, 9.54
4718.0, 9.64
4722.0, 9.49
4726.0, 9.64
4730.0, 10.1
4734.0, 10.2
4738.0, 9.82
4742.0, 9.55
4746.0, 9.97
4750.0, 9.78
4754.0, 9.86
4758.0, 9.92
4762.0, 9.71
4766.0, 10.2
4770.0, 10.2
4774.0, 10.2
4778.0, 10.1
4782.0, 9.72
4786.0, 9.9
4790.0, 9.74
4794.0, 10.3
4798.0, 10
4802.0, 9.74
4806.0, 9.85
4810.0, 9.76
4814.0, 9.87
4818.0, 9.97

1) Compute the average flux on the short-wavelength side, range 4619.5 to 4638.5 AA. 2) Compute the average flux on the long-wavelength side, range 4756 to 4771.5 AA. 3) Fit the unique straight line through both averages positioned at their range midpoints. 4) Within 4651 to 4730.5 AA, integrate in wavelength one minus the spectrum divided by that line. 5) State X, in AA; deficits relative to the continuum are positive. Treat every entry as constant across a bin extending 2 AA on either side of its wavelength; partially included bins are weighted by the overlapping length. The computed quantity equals 1.4 AA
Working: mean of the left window 9.9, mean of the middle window 9.77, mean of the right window 10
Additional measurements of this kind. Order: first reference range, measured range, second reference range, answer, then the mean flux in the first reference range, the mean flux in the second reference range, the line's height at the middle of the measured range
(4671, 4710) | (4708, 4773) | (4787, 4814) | 0.3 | 9.88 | 9.9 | 9.88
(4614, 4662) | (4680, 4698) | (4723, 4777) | 0.0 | 9.81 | 9.93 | 9.86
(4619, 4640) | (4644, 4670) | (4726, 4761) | 0.6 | 9.89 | 9.88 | 9.89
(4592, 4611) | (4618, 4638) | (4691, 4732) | -0.6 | 9.58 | 9.82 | 9.64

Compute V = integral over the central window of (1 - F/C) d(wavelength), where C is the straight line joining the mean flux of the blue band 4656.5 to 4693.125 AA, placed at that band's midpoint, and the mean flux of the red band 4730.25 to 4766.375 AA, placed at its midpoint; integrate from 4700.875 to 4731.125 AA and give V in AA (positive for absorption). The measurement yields 0.3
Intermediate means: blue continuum 9.75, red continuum 9.89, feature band 9.73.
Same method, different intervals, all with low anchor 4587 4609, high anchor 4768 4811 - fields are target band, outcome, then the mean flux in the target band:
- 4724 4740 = -0.1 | 9.94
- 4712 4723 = 0.3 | 9.56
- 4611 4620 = -0.2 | 9.89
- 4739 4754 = 0.2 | 9.78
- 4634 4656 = 0.0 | 9.69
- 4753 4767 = 0.0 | 9.91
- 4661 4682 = 0.0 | 9.73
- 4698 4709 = -0.1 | 9.93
